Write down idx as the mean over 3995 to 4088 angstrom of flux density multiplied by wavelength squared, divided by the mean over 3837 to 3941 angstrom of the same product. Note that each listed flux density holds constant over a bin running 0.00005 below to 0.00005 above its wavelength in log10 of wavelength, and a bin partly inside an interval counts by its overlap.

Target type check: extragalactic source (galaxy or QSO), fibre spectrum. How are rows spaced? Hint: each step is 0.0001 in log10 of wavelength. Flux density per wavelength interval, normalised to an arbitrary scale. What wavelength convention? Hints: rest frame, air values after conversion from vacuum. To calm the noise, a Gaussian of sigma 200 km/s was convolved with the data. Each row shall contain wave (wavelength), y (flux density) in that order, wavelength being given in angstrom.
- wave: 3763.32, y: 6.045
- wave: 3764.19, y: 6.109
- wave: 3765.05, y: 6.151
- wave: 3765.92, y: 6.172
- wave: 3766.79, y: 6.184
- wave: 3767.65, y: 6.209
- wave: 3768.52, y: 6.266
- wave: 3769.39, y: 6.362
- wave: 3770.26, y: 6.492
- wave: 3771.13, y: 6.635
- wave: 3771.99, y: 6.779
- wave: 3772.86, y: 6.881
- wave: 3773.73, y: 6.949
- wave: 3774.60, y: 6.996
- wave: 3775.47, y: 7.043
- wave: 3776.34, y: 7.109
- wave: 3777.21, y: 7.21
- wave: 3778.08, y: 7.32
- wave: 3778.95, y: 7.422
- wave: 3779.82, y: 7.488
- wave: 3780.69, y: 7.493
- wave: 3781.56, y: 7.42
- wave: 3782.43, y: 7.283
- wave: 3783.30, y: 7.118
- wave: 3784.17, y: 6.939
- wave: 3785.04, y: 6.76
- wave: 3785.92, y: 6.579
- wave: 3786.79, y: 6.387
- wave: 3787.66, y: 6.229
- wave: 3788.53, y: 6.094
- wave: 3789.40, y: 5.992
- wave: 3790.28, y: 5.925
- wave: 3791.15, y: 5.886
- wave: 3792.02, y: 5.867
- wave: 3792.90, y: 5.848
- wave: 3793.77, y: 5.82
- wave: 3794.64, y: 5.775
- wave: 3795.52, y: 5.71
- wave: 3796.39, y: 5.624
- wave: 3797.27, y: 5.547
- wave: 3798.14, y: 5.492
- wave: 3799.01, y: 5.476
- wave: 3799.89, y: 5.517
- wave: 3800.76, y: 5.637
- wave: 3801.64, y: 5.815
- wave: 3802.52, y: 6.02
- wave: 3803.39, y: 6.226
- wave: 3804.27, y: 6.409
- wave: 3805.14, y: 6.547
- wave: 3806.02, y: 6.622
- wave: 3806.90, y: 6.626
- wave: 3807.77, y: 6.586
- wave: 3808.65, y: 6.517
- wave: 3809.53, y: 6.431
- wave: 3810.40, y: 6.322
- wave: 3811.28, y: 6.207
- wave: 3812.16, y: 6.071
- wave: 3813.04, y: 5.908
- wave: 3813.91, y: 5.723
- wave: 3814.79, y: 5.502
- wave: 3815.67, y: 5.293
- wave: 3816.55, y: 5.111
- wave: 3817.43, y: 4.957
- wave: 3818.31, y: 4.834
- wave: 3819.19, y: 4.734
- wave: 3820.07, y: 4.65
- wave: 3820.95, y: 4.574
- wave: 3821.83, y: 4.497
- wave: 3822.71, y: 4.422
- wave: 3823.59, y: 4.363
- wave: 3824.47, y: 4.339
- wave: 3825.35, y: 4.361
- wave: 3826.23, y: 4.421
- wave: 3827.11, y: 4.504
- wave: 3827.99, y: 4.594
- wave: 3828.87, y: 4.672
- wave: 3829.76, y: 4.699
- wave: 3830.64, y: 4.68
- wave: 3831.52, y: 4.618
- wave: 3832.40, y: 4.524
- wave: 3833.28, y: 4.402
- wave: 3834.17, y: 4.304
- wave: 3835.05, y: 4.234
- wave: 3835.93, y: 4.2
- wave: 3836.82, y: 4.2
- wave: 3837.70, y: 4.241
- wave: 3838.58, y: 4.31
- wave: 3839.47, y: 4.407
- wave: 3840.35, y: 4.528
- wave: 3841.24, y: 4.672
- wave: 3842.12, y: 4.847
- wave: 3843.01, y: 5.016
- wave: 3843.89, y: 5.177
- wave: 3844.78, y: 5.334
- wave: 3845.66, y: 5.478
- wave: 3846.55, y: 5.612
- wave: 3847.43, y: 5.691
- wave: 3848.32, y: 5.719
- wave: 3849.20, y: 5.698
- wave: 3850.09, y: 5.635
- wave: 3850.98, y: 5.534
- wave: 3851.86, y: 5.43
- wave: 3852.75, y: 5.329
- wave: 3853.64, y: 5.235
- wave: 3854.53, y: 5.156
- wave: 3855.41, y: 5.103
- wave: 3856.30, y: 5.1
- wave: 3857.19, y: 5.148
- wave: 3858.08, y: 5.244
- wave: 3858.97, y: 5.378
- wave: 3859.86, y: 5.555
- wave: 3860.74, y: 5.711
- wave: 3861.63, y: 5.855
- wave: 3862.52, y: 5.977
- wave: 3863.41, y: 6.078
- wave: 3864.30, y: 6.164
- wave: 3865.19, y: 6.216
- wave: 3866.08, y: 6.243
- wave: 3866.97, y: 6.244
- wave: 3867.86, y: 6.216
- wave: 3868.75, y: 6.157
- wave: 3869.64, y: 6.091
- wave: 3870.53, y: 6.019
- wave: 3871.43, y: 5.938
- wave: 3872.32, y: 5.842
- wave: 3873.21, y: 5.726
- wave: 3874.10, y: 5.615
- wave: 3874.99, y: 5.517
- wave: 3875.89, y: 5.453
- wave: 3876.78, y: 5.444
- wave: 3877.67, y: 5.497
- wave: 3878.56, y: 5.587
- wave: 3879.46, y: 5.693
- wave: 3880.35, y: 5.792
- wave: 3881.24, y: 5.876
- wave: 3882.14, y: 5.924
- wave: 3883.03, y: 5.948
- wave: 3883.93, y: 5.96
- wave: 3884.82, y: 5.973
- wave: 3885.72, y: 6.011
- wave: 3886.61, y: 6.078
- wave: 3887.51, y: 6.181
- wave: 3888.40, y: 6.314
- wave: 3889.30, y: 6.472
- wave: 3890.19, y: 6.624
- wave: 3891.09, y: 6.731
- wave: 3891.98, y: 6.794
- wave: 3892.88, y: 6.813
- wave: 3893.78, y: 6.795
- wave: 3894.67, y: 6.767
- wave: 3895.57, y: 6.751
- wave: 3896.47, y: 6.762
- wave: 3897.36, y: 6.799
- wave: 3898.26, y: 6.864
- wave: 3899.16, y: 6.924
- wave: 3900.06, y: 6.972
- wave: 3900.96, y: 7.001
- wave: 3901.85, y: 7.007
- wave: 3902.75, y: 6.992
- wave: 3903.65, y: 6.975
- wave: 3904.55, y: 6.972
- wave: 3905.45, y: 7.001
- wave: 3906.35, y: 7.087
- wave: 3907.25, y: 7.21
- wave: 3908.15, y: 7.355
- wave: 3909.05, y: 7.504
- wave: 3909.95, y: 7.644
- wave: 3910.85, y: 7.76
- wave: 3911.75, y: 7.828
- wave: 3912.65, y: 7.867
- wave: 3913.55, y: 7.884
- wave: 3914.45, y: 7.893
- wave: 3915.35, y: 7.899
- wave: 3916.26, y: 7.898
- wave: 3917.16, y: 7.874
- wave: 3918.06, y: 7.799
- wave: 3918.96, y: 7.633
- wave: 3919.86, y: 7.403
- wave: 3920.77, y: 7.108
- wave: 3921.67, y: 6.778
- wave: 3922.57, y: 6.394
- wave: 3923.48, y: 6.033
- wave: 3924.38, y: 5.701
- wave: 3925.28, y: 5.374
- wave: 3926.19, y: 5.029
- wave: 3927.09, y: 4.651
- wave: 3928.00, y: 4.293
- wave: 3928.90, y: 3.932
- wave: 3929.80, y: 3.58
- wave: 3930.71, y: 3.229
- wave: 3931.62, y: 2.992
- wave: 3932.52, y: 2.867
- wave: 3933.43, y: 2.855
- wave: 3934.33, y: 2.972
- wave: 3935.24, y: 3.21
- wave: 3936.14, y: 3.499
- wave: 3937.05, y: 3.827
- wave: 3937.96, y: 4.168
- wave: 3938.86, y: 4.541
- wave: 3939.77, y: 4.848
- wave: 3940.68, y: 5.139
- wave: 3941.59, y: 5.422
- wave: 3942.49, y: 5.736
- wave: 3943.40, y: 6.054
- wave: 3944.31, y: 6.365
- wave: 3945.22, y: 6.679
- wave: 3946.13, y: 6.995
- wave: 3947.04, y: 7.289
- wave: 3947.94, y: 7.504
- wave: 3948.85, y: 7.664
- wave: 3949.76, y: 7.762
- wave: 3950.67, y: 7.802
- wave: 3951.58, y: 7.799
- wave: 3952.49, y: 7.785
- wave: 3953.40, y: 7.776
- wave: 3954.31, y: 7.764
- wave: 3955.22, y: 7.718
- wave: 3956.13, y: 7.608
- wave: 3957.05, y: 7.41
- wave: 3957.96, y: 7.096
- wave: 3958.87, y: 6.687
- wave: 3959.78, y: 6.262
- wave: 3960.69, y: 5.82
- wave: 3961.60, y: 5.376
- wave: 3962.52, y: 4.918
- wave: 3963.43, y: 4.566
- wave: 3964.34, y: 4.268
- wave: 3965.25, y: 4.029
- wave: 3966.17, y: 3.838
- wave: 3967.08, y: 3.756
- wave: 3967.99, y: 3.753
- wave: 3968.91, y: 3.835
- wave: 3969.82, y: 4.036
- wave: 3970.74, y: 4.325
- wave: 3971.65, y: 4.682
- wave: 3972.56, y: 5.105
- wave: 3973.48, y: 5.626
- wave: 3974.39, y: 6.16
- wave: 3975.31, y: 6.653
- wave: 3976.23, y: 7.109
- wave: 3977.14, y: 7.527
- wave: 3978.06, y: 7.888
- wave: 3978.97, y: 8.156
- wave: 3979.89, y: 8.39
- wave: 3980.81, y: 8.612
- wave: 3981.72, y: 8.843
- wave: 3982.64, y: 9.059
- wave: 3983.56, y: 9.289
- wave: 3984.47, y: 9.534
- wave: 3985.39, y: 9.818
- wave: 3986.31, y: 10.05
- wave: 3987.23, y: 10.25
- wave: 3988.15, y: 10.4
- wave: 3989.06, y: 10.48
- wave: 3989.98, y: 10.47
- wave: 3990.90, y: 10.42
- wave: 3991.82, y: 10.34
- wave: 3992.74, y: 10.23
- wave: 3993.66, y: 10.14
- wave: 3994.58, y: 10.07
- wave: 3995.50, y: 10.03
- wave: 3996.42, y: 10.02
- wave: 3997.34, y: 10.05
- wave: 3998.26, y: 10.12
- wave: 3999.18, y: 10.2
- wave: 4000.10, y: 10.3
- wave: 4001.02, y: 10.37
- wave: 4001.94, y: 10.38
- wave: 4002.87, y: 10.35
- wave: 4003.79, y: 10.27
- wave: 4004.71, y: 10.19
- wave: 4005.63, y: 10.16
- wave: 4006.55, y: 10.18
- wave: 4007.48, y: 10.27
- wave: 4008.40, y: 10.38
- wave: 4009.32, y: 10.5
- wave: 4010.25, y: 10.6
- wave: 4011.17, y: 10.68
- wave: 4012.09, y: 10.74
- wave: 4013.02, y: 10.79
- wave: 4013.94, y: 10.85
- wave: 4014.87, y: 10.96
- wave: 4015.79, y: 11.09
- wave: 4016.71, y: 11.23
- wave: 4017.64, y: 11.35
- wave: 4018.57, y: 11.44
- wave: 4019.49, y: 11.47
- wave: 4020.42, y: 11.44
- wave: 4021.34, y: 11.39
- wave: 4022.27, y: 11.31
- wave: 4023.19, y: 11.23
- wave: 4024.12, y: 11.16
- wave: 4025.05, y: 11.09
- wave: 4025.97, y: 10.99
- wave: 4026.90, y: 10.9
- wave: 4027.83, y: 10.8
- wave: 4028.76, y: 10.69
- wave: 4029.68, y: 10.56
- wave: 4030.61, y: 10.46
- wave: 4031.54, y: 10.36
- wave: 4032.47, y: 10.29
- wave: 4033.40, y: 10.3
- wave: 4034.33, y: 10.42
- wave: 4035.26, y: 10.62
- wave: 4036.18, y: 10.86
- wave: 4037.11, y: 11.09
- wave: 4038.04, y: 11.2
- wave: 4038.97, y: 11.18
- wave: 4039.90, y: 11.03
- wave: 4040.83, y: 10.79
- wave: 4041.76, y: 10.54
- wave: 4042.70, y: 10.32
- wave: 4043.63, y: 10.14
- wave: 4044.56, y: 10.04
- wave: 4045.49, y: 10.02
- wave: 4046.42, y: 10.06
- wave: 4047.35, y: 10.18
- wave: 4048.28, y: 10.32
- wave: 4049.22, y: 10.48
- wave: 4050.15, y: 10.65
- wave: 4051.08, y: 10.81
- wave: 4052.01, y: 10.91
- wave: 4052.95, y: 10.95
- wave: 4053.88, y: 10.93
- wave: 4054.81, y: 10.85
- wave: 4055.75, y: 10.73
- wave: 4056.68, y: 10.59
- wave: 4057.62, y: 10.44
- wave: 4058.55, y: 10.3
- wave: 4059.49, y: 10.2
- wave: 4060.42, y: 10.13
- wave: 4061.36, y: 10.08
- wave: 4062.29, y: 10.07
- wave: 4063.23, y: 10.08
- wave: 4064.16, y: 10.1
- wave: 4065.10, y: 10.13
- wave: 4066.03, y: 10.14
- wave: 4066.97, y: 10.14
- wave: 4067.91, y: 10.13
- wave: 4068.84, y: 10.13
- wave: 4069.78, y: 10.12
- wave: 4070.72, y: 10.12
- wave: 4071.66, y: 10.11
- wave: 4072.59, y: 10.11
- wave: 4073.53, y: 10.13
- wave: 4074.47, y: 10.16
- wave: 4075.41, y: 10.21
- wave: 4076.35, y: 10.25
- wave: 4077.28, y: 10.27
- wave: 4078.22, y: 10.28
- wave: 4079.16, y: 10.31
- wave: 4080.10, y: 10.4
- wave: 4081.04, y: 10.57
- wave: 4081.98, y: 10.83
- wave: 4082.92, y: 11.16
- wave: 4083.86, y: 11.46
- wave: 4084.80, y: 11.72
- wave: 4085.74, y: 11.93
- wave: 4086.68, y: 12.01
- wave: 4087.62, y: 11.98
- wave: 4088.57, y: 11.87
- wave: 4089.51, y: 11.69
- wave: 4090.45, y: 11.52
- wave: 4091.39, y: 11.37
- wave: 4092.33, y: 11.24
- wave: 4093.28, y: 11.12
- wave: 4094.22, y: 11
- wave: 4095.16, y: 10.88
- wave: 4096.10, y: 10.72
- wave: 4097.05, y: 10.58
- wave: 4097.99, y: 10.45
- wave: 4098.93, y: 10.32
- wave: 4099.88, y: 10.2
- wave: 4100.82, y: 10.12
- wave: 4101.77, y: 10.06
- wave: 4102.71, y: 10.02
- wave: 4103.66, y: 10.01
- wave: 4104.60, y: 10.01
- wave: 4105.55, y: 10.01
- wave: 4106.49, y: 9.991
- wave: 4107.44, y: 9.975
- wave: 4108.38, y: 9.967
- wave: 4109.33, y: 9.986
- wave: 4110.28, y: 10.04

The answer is 2.0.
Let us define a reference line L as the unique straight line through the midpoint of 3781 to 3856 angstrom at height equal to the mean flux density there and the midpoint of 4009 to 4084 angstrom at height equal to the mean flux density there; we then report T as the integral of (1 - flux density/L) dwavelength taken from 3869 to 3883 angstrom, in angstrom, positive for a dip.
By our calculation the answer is 2.1 angstrom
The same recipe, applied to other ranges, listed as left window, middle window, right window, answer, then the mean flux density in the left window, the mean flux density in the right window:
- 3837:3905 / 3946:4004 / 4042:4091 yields 4.3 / 5.88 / 10.6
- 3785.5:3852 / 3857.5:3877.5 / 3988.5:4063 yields 2.2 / 5.35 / 10.6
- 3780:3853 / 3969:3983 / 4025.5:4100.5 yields 3.4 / 5.48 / 10.6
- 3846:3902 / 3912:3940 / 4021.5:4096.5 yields 7.0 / 6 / 10.7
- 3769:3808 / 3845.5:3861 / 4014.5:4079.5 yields 4.2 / 6.44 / 10.6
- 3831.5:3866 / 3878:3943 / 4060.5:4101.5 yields 4.7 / 5.18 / 10.6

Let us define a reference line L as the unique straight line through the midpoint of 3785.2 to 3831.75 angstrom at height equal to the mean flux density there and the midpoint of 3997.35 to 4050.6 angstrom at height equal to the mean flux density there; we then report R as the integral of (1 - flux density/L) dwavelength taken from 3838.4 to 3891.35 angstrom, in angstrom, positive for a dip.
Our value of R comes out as 9.4 angstrom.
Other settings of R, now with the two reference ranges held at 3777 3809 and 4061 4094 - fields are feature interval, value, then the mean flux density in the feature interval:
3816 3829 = 4.2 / 4.61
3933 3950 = 6.4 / 5.37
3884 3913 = 3.9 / 6.89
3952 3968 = 5.2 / 5.98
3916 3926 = 1.8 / 6.84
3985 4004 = -1.6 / 10.2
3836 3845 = 3.1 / 4.63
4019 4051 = -2.2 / 10.7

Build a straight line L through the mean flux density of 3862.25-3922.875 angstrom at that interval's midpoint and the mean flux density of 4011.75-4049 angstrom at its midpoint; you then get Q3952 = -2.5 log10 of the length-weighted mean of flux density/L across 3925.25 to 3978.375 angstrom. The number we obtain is 0.47 mag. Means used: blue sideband 6.63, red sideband 10.8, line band 5.48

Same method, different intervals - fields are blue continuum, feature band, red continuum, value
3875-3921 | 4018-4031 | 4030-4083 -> -0.145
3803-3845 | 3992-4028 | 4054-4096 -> -0.157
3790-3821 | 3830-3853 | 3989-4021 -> 0.329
